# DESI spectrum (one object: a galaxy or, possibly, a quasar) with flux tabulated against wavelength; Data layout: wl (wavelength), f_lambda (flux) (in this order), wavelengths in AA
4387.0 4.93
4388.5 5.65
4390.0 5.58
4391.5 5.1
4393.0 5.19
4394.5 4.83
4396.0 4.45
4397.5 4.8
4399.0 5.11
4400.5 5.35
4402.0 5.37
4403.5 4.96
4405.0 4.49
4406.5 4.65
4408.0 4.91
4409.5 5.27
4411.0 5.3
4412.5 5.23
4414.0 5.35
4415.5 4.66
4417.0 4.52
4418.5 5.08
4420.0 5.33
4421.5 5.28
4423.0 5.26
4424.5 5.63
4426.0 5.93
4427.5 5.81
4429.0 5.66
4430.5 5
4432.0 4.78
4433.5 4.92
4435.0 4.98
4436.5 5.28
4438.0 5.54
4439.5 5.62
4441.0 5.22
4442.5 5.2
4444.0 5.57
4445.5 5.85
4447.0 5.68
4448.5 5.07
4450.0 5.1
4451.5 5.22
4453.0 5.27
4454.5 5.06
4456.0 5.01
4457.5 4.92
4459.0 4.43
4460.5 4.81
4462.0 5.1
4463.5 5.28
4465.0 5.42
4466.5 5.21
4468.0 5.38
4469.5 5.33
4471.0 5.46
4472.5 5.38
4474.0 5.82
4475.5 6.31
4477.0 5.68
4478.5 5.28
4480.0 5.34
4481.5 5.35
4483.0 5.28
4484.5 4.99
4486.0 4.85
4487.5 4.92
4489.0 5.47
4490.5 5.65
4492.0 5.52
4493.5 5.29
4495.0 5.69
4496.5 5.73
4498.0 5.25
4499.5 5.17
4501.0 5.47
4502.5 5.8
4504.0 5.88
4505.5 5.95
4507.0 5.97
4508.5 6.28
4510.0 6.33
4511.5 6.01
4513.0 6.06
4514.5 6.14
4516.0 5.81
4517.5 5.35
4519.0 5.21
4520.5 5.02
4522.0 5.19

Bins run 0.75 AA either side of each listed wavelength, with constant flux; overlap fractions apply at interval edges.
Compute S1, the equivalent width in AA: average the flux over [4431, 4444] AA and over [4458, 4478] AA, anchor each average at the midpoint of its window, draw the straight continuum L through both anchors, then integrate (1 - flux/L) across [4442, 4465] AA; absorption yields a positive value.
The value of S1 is 0.4 AA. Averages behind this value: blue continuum 5.21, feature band 5.18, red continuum 5.35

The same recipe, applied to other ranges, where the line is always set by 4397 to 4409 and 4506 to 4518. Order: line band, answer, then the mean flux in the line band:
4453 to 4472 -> 1.4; 5.13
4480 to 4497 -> 1.3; 5.33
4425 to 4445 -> -0.3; 5.36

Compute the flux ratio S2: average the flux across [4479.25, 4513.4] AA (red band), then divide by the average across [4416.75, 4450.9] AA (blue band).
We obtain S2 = 1.05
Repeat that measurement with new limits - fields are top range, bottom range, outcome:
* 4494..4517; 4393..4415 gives 1.16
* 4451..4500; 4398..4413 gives 1.05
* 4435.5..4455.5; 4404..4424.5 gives 1.06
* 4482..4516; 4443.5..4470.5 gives 1.08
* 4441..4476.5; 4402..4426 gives 1.04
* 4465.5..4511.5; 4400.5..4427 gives 1.08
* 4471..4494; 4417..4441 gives 1.02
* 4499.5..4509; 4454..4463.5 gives 1.19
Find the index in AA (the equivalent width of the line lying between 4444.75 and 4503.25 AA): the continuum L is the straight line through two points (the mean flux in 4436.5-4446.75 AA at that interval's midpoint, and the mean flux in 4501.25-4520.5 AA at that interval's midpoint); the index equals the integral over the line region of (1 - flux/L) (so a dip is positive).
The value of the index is 3.4 AA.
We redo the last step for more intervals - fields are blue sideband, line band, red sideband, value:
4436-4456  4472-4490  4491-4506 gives 0.33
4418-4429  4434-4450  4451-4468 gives -0.30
